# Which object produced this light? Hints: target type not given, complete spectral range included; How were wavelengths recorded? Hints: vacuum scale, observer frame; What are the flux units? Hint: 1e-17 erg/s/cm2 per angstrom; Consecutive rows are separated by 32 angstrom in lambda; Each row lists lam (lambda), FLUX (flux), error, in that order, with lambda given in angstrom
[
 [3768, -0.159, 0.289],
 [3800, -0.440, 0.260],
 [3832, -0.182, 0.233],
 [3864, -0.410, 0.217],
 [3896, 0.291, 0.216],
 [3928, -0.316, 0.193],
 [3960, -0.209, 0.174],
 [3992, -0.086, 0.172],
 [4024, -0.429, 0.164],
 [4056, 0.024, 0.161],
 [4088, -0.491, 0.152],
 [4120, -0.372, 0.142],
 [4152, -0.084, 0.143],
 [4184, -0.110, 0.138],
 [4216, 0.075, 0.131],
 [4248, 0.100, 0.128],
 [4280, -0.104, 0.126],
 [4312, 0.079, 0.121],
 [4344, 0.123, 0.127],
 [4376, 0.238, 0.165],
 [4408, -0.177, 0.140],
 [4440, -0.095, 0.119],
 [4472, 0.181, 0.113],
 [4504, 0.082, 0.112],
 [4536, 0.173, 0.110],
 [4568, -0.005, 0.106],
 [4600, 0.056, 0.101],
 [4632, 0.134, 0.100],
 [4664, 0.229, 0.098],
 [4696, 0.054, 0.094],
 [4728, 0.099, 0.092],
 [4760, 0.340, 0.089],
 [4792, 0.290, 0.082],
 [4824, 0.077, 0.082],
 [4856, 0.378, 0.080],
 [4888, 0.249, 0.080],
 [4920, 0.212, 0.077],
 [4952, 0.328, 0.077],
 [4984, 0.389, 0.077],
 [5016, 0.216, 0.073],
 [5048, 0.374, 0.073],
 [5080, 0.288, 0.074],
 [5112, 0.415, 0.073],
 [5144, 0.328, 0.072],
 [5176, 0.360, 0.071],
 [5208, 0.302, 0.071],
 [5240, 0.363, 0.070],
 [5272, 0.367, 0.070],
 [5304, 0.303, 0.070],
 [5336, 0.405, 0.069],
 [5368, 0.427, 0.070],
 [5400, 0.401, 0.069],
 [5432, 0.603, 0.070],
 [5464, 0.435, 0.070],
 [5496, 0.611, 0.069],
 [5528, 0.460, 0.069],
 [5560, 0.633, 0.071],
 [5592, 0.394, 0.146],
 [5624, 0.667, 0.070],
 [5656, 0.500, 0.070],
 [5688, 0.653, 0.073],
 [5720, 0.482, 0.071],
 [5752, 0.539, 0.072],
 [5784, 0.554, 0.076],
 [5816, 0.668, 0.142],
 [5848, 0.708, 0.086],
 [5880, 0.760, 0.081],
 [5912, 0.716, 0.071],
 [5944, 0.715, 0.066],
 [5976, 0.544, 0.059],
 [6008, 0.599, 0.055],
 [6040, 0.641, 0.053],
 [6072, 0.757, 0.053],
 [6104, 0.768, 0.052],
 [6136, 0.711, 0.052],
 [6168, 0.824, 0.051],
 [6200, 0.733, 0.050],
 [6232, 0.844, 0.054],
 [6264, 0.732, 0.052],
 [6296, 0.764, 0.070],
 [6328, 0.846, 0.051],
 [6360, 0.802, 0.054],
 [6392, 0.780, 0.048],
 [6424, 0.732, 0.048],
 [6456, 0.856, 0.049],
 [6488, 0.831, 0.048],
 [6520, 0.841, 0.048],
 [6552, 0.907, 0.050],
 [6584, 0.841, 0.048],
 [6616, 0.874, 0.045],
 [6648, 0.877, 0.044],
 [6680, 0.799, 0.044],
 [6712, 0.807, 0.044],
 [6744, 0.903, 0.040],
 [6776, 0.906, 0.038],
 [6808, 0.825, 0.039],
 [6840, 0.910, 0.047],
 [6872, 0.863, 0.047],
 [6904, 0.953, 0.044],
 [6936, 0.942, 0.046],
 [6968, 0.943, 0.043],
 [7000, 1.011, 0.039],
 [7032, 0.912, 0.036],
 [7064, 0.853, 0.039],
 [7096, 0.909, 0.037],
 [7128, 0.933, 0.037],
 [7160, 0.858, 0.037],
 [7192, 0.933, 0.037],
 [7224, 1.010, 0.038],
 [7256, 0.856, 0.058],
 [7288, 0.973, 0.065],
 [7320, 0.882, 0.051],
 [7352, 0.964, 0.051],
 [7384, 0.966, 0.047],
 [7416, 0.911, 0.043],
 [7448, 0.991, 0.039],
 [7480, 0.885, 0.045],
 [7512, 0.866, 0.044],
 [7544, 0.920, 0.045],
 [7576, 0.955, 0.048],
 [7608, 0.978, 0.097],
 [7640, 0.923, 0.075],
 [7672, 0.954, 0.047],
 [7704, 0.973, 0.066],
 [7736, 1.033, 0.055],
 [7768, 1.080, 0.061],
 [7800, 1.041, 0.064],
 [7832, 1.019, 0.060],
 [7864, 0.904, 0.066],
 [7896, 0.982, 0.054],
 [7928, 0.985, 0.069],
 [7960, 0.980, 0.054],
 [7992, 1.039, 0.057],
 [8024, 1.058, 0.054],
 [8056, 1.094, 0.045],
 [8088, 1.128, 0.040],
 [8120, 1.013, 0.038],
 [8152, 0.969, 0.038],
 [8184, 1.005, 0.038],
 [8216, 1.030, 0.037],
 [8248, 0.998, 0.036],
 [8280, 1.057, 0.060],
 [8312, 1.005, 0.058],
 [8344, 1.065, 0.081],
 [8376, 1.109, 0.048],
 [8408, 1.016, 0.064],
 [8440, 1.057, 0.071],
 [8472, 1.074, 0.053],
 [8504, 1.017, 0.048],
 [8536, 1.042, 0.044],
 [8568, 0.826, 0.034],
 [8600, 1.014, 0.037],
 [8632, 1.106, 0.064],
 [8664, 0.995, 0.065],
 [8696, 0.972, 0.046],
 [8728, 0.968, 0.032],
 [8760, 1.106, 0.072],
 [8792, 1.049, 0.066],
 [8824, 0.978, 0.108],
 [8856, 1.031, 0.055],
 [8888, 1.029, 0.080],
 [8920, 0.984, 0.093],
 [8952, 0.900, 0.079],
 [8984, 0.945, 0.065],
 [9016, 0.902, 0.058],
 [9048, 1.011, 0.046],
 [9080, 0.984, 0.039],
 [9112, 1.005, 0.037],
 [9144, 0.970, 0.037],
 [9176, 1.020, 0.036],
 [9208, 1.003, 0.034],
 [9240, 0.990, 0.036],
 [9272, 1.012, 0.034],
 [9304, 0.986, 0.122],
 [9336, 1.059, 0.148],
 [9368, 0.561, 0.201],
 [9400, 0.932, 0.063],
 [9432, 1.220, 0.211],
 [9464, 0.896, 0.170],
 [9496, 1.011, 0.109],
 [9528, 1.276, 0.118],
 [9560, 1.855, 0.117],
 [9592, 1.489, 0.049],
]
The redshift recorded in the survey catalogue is 0.46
